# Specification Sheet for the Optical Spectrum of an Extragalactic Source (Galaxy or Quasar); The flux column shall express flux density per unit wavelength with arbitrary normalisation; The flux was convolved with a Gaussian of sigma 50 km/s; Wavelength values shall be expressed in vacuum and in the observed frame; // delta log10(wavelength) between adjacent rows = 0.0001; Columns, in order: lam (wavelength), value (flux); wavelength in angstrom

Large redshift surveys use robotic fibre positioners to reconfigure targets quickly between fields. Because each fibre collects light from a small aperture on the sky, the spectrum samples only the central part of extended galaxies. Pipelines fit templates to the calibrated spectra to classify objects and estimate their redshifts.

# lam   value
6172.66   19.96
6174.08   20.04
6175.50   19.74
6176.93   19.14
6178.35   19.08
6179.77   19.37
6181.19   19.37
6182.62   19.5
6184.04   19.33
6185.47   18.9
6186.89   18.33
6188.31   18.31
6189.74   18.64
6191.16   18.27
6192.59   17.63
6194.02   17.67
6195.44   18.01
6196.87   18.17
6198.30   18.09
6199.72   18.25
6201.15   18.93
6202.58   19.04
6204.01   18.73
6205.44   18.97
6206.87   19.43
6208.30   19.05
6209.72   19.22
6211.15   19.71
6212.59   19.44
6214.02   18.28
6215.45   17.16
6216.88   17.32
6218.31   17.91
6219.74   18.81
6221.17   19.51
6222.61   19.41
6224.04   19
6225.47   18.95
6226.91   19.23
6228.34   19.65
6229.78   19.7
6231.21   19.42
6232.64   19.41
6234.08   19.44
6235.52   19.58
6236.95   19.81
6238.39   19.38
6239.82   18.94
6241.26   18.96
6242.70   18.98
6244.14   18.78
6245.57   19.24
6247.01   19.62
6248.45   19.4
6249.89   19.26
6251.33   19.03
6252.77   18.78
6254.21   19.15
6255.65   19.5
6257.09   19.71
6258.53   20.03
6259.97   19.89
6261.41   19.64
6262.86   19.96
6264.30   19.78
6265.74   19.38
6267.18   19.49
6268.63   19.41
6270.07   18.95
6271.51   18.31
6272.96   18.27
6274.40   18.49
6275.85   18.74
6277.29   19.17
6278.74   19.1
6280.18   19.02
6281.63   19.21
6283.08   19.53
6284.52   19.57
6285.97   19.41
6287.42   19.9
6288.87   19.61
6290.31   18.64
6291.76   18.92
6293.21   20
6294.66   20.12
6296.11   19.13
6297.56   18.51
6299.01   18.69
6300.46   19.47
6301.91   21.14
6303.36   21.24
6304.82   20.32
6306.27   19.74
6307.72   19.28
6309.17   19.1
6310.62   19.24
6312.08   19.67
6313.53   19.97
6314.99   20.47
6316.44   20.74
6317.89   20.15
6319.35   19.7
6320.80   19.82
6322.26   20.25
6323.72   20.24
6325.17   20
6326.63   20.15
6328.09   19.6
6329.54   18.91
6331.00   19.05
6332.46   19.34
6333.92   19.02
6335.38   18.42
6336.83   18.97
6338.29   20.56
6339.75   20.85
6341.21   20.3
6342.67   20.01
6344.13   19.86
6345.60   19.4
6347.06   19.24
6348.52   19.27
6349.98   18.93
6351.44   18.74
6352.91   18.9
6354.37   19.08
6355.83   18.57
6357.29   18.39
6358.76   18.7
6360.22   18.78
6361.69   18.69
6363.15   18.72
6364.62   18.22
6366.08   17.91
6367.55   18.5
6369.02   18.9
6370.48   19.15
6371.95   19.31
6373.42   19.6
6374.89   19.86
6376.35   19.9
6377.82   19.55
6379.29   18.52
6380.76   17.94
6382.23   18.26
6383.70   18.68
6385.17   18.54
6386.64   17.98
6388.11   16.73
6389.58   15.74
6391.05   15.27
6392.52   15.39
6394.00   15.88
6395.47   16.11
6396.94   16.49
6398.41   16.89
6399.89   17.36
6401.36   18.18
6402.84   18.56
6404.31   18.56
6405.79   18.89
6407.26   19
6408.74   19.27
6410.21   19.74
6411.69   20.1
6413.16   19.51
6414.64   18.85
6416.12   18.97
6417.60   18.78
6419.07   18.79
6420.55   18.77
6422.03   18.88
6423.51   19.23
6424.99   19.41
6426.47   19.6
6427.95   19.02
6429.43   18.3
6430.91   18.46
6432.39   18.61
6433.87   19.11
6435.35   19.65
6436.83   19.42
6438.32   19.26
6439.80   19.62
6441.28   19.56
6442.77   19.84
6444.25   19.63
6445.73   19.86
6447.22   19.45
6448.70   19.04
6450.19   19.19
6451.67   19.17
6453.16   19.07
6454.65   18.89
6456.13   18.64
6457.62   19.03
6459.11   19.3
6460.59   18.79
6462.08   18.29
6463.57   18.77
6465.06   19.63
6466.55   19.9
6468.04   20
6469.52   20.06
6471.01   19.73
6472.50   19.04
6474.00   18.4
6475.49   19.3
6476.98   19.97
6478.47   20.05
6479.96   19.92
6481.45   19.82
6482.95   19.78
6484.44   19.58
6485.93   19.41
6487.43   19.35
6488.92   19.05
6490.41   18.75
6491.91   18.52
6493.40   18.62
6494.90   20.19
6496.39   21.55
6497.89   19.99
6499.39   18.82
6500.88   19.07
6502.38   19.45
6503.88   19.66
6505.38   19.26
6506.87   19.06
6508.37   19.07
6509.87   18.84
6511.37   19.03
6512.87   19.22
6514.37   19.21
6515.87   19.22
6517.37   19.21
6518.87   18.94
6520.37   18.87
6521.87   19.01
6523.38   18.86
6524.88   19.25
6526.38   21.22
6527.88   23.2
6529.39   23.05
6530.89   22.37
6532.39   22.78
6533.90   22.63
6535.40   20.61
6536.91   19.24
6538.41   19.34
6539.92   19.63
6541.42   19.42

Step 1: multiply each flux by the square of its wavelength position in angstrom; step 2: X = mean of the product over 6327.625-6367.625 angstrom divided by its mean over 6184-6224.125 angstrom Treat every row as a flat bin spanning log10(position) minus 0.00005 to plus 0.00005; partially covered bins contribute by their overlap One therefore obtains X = 1.08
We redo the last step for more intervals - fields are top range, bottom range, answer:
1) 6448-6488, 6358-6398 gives 1.10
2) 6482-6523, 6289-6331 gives 1.04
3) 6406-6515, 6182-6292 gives 1.09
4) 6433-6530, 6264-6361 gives 1.06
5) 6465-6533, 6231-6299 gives 1.10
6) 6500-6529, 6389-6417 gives 1.13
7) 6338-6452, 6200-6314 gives 1.02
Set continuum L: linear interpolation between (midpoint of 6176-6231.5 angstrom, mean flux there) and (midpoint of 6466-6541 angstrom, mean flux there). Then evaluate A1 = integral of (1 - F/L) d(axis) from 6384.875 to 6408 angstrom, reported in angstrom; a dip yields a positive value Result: 2.7 angstrom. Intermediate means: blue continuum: 18.8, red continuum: 19.8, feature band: 17.2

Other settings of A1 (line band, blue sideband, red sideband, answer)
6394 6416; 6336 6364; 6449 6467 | 0.94 angstrom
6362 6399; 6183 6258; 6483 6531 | 2.64 angstrom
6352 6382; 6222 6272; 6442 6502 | 0.81 angstrom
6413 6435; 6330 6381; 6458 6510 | 0.37 angstrom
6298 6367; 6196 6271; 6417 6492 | -1.05 angstrom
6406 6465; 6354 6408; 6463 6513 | -1.14 angstrom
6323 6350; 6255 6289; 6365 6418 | -1.24 angstrom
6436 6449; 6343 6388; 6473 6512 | -0.24 angstrom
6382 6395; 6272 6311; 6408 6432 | 1.56 angstrom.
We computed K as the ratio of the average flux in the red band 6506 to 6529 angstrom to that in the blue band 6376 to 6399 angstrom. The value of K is 1.13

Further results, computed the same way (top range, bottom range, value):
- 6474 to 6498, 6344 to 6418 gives 1.06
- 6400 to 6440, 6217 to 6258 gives 0.99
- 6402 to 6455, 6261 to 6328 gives 0.98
